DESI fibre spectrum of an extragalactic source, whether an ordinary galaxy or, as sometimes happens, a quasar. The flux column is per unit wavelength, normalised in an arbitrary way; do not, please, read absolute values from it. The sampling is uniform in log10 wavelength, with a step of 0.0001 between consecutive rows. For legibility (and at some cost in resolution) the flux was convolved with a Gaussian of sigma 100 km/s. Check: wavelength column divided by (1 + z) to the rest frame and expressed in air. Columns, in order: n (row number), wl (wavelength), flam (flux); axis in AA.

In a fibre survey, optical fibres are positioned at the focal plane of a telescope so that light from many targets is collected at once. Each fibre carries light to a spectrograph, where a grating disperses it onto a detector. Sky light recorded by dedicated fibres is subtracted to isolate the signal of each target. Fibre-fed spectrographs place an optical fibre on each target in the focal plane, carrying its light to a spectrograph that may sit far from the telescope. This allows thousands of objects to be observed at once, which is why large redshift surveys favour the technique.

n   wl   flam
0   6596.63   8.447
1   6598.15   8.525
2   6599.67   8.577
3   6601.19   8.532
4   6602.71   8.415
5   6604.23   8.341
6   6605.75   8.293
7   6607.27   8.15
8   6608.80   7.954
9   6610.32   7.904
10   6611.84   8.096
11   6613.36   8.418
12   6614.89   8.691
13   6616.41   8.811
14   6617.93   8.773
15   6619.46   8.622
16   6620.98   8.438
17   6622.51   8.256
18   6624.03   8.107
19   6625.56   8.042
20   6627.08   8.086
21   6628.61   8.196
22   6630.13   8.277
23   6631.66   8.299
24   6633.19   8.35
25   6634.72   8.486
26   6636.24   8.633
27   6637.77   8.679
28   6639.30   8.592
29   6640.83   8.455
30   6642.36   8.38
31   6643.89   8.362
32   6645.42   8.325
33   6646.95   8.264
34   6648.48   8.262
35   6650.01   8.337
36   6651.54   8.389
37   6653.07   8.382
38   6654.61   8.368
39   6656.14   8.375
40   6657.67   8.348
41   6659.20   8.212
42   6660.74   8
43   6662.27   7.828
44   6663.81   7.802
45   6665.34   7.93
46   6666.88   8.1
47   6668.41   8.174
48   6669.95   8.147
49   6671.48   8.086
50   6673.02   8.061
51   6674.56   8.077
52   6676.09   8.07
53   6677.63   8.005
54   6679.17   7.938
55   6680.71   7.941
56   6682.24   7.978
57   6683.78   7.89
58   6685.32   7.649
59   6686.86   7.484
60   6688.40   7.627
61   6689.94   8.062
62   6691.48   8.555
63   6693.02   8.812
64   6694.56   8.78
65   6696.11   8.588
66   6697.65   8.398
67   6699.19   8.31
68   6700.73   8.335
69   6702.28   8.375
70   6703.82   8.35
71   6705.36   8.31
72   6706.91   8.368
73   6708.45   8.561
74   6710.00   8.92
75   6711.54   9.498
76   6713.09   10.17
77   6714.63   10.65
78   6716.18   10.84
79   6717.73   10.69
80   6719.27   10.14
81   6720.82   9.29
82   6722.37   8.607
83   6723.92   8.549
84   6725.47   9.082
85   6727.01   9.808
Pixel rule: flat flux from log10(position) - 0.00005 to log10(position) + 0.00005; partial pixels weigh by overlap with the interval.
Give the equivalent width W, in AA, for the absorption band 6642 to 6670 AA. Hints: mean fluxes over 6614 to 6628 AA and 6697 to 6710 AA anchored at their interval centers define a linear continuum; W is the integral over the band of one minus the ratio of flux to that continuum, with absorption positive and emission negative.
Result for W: 0.68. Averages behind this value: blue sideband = 8.42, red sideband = 8.41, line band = 8.21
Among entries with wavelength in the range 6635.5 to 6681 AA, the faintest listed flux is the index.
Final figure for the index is 7.802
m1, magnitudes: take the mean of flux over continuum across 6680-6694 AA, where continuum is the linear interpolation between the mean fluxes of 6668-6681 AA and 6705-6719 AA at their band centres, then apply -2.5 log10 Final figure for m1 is 0.07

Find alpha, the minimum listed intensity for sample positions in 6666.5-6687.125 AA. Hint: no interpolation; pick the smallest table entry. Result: 7.484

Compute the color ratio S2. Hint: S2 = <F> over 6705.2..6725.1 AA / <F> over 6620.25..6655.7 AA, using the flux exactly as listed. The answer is 1.13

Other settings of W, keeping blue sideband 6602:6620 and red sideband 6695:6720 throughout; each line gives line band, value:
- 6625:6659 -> 1.03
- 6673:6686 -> 1.41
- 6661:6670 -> 0.84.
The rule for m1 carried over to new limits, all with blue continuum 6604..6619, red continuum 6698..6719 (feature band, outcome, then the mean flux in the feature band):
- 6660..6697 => 0.11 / 8.07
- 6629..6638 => 0.01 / 8.43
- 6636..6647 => 0.02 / 8.46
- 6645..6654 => 0.05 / 8.32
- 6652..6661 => 0.06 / 8.3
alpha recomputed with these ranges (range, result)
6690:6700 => 8.31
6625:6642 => 8.042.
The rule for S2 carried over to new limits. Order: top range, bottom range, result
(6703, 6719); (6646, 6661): 1.14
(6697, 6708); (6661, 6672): 1.04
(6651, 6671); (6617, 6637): 0.98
